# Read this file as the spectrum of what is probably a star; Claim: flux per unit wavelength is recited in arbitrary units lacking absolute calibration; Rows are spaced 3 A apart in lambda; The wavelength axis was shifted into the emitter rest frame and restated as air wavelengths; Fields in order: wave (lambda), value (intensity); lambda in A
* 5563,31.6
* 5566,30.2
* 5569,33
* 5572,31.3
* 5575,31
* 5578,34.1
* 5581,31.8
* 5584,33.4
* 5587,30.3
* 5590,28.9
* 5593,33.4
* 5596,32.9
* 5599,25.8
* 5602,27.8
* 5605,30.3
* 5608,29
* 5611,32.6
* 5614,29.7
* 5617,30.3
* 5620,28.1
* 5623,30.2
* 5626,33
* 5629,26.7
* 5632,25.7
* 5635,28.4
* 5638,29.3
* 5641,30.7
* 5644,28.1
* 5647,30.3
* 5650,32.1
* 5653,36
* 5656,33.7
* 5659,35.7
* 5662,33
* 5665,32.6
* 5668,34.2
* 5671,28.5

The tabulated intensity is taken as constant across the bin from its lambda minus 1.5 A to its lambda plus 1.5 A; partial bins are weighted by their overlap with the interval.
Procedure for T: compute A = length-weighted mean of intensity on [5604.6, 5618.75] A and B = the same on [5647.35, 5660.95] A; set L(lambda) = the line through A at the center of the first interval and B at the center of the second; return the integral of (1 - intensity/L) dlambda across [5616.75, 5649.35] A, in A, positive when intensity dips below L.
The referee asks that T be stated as 3.00 A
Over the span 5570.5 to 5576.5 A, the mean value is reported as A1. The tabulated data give 31.2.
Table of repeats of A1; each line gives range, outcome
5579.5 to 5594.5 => 31.6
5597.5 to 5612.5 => 29.1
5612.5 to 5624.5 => 29.6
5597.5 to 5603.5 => 26.8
